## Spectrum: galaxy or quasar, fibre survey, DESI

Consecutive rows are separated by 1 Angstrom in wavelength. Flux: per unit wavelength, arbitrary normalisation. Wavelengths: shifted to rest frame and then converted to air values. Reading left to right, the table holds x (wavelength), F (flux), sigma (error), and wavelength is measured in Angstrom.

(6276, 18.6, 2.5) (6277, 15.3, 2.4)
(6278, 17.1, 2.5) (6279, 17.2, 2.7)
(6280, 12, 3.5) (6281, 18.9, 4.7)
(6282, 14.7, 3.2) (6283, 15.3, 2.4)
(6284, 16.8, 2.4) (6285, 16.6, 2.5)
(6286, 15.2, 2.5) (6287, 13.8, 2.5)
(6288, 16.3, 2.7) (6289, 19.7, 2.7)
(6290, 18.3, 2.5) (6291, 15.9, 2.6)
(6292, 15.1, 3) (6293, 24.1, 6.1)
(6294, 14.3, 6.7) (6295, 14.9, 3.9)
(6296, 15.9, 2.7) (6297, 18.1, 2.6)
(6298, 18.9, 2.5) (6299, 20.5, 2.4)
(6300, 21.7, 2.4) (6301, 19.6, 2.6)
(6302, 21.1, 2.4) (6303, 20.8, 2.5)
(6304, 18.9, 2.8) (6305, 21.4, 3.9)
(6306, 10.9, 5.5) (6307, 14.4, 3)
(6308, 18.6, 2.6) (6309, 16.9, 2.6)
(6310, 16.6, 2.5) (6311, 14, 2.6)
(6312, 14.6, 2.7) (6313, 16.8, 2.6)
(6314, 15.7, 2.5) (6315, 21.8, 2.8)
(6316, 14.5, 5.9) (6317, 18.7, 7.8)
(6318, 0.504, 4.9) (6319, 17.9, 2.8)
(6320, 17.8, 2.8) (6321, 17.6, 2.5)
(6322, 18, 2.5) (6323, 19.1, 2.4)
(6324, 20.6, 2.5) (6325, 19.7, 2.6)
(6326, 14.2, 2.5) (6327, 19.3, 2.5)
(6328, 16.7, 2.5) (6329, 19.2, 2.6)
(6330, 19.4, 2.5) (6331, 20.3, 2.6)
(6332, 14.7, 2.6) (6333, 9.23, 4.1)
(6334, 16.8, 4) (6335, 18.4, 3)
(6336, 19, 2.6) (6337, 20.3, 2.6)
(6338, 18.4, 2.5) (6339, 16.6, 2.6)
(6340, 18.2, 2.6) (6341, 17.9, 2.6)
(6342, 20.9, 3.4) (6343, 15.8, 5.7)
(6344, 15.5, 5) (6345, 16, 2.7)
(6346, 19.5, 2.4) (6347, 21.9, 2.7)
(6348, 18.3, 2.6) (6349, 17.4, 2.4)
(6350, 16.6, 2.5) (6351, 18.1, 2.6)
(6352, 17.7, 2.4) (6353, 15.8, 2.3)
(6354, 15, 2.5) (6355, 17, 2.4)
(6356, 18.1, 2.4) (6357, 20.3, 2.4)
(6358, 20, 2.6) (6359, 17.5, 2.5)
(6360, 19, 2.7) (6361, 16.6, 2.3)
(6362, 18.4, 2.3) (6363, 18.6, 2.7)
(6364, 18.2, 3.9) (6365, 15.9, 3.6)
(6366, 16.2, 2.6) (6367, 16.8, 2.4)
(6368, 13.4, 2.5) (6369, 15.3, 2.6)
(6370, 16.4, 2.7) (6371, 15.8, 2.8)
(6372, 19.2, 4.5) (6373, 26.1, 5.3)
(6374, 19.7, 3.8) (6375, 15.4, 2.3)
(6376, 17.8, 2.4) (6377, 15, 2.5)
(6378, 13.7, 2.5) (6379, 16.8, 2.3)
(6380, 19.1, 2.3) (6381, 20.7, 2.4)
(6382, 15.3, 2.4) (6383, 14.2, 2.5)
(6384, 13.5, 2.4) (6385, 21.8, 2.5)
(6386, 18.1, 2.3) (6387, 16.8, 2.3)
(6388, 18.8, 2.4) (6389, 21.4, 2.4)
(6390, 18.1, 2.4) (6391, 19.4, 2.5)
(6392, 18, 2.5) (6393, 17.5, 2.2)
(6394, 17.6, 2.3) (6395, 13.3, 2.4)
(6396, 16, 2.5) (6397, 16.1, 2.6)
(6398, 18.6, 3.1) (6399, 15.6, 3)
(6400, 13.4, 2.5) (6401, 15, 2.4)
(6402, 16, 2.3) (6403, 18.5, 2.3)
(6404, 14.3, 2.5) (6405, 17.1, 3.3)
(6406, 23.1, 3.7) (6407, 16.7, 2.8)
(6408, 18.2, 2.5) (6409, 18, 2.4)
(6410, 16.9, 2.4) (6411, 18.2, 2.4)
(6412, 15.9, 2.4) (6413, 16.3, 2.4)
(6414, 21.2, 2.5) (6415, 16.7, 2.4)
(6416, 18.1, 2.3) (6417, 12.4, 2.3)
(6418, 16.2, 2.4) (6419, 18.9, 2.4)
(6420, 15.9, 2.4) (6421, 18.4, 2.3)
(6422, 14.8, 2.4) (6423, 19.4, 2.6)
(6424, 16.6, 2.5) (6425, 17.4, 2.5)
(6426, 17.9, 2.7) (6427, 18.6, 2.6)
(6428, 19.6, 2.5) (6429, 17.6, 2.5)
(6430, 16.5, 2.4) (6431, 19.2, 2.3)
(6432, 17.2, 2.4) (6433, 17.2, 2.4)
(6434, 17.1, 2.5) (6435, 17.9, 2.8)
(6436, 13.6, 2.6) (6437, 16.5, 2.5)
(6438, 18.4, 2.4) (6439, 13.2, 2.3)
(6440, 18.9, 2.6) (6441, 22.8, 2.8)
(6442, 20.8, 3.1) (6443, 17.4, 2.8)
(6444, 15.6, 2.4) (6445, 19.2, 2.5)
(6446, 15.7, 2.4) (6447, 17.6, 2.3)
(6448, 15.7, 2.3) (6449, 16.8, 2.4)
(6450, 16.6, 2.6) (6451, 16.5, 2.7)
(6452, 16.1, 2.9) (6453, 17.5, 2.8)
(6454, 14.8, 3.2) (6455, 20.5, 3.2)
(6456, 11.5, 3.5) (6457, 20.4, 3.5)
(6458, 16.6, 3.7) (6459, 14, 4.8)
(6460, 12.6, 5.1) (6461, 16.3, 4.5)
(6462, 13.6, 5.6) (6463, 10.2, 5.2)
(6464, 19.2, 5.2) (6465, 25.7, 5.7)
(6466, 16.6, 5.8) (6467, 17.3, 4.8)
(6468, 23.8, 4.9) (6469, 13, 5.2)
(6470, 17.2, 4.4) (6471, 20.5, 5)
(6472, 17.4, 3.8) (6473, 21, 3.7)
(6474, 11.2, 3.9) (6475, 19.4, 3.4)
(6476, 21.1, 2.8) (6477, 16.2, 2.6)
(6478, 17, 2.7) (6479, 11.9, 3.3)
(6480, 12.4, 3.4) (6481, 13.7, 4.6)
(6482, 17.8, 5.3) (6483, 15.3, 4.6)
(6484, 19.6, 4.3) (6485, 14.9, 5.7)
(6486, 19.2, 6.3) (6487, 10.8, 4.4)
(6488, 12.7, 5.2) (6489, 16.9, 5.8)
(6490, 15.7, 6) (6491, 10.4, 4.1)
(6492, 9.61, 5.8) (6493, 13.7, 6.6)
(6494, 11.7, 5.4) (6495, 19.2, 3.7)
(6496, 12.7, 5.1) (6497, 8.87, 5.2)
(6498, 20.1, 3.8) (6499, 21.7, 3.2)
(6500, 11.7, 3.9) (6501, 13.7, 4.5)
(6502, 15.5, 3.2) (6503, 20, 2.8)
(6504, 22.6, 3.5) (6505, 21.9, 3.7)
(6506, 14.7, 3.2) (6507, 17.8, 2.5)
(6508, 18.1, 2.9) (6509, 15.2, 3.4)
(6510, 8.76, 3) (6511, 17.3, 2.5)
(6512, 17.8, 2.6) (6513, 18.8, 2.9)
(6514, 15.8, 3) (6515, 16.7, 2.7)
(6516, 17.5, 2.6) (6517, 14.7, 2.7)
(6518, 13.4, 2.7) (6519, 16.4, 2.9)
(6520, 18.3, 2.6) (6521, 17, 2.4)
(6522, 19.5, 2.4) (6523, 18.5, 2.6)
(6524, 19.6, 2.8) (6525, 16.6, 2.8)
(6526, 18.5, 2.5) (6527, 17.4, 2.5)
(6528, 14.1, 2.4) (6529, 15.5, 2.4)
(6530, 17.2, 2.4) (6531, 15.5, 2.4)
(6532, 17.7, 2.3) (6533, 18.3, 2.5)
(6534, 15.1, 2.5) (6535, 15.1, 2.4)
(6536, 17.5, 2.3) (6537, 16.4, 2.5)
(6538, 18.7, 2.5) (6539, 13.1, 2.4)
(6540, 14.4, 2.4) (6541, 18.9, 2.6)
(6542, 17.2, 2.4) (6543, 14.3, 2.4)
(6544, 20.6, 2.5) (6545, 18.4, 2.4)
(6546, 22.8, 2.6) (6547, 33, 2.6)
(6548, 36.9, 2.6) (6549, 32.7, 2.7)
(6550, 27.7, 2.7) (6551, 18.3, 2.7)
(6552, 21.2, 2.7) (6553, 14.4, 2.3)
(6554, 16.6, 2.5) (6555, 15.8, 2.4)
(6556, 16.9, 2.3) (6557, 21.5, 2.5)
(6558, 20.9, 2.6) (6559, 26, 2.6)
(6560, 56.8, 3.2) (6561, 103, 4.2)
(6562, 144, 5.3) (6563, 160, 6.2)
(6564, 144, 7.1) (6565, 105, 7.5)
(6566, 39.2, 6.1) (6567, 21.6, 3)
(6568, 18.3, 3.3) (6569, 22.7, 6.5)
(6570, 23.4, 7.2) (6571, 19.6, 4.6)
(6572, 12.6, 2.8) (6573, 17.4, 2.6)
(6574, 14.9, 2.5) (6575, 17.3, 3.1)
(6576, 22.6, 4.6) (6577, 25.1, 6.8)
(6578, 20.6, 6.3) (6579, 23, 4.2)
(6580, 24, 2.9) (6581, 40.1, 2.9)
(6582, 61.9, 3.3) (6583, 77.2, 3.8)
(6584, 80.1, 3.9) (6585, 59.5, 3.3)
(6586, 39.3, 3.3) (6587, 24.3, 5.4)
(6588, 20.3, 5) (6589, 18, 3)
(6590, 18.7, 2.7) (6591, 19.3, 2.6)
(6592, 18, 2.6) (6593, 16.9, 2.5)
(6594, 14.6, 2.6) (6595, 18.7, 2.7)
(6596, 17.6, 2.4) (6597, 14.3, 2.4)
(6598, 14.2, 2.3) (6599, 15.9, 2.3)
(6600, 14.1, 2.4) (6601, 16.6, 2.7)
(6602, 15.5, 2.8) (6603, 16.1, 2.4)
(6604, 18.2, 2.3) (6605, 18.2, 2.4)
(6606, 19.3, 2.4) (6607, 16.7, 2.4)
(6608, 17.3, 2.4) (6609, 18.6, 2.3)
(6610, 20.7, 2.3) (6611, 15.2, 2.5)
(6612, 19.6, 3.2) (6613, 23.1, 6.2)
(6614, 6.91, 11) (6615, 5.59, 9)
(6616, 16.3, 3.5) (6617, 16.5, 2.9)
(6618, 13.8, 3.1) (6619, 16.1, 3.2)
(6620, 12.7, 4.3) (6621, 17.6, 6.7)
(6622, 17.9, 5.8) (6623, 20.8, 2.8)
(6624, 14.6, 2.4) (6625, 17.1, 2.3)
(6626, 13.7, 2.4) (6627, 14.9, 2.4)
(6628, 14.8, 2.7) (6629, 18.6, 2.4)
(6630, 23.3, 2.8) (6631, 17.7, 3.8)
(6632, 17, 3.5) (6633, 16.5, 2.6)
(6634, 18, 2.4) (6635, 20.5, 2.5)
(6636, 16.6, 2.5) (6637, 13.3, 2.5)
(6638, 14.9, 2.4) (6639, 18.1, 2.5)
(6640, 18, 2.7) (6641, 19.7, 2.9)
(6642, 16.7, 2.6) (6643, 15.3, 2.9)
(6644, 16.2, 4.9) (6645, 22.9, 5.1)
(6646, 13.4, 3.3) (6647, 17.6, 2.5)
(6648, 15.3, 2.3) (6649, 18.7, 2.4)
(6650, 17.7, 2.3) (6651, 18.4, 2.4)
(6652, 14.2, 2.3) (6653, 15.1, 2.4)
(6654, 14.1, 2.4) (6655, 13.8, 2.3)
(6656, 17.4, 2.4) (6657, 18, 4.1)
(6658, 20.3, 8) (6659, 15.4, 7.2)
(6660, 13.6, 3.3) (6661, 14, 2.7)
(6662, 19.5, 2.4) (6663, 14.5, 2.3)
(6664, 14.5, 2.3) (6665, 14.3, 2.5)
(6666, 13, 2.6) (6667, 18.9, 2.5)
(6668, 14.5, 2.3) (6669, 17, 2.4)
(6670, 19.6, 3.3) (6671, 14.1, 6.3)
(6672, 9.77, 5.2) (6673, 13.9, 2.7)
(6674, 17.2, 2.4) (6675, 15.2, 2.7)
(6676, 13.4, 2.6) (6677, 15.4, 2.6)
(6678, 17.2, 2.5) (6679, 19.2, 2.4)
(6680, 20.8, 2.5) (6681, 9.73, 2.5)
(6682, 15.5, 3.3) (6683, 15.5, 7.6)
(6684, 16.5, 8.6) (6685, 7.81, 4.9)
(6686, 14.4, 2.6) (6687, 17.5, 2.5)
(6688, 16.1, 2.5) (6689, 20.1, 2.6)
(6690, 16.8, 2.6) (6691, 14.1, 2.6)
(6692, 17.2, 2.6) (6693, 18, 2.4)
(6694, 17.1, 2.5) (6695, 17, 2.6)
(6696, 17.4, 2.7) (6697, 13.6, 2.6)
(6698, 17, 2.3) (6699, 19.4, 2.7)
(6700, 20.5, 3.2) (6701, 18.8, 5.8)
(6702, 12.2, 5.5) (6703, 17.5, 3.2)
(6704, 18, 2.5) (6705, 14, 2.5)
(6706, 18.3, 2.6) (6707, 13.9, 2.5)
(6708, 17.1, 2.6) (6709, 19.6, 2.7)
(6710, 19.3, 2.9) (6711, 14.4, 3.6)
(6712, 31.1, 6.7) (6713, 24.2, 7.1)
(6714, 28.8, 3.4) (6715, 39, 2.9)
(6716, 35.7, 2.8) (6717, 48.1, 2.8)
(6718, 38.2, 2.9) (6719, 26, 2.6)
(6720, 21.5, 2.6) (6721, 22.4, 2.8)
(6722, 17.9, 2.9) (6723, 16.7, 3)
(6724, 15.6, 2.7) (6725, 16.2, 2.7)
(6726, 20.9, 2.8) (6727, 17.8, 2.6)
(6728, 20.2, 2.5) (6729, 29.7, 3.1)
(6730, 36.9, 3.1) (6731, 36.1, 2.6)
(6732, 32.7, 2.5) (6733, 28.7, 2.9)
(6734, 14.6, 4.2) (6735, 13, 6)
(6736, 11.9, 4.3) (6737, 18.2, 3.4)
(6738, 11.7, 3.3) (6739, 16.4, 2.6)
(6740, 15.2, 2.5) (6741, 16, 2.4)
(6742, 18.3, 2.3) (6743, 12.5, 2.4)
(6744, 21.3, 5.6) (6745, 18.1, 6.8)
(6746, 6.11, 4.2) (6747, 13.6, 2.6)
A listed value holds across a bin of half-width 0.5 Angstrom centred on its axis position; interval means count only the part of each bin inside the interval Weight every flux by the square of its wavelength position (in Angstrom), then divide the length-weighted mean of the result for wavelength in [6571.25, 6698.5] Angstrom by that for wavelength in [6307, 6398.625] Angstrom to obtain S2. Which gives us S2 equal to 1.2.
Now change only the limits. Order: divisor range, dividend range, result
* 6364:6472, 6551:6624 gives 1.83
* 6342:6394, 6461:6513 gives 0.95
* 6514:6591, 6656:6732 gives 0.66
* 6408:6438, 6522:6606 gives 1.77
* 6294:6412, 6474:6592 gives 1.55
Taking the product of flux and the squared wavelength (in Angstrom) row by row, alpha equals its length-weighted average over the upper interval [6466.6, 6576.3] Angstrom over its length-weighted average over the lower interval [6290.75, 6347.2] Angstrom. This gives 1.43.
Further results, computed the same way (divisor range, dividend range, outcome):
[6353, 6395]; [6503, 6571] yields 1.67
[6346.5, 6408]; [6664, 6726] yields 1.18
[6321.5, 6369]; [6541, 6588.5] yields 2.35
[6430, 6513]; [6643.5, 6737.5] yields 1.22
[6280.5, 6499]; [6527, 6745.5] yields 1.41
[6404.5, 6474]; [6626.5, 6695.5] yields 1.01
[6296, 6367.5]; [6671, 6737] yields 1.27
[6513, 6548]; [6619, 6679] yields 0.96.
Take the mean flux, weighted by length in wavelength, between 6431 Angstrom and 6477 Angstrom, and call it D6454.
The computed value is 17.2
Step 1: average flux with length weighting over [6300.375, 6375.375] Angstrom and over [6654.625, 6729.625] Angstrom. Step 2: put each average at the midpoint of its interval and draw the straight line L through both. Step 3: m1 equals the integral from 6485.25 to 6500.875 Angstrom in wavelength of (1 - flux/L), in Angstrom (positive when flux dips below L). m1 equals 3.1 Angstrom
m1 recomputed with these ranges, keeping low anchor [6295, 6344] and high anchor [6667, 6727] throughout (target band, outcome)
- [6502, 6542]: 2.8 Angstrom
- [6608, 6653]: 4.6 Angstrom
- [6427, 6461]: 1.6 Angstrom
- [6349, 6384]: 0.6 Angstrom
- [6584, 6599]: -4.6 Angstrom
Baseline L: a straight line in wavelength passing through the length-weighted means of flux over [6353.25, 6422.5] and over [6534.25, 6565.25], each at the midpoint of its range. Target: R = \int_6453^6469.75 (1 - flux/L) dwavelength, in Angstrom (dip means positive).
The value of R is 6.42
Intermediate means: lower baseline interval 17.3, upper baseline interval 38.7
